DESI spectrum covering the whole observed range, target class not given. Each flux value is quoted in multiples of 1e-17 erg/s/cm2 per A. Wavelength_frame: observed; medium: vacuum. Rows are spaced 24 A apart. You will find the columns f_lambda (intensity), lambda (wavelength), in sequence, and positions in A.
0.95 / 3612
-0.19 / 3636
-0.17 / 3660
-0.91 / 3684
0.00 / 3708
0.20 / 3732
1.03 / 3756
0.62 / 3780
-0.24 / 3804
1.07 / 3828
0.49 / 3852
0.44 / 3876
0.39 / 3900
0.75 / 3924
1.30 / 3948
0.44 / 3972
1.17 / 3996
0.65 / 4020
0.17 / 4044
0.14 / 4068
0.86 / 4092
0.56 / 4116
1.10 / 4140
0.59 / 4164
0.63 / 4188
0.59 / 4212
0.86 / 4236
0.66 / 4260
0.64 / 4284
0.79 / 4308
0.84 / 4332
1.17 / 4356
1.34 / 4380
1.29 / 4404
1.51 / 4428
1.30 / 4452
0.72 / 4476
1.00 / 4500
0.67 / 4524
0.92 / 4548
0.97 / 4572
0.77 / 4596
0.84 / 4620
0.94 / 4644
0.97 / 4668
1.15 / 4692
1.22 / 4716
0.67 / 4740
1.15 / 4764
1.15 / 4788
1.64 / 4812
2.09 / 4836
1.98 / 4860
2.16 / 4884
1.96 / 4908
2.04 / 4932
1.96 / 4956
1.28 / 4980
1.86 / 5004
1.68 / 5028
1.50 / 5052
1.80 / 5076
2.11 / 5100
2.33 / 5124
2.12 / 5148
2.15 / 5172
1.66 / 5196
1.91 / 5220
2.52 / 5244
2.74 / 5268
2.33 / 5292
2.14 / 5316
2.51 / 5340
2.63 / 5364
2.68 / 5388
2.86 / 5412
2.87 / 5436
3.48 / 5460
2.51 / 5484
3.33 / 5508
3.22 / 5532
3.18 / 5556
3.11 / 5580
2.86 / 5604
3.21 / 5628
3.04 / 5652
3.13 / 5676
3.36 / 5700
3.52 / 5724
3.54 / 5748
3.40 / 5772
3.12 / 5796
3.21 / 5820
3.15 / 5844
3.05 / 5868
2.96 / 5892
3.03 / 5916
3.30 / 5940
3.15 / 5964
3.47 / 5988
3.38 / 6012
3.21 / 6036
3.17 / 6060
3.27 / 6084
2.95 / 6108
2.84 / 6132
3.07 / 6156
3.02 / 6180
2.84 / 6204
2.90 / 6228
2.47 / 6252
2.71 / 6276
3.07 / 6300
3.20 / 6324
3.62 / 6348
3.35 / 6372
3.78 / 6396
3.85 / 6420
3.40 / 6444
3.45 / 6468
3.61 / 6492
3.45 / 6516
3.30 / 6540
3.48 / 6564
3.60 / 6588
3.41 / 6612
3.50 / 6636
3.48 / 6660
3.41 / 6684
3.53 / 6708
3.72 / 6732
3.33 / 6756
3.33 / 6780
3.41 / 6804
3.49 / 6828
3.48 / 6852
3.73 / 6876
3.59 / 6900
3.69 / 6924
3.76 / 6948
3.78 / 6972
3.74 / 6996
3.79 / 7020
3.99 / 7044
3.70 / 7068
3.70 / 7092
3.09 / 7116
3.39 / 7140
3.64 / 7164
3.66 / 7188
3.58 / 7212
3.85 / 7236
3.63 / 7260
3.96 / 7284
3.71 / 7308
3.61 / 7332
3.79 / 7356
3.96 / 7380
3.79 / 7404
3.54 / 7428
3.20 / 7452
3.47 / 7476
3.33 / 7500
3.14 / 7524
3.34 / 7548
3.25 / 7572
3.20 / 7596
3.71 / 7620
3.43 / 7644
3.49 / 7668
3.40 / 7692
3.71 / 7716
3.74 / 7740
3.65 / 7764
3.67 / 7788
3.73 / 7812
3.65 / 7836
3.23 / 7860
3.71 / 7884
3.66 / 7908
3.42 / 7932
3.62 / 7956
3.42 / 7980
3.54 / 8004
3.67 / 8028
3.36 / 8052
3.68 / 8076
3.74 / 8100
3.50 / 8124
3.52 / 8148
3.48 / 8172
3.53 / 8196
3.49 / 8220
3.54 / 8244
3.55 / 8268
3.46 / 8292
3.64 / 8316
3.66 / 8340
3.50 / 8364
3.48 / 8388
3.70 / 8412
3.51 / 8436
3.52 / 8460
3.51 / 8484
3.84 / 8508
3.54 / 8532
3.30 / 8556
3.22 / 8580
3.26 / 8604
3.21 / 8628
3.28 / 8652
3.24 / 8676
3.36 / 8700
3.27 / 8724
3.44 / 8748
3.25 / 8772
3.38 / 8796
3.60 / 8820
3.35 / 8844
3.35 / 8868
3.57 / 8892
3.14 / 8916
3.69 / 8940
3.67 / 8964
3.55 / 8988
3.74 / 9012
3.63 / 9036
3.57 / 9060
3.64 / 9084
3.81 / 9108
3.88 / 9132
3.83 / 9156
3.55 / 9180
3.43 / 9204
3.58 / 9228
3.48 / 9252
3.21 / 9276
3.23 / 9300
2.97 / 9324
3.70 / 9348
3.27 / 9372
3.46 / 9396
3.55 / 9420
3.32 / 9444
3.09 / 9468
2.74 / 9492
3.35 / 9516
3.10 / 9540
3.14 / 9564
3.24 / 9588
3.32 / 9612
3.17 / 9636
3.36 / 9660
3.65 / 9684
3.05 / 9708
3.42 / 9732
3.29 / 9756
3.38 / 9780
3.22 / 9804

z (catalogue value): 0.209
